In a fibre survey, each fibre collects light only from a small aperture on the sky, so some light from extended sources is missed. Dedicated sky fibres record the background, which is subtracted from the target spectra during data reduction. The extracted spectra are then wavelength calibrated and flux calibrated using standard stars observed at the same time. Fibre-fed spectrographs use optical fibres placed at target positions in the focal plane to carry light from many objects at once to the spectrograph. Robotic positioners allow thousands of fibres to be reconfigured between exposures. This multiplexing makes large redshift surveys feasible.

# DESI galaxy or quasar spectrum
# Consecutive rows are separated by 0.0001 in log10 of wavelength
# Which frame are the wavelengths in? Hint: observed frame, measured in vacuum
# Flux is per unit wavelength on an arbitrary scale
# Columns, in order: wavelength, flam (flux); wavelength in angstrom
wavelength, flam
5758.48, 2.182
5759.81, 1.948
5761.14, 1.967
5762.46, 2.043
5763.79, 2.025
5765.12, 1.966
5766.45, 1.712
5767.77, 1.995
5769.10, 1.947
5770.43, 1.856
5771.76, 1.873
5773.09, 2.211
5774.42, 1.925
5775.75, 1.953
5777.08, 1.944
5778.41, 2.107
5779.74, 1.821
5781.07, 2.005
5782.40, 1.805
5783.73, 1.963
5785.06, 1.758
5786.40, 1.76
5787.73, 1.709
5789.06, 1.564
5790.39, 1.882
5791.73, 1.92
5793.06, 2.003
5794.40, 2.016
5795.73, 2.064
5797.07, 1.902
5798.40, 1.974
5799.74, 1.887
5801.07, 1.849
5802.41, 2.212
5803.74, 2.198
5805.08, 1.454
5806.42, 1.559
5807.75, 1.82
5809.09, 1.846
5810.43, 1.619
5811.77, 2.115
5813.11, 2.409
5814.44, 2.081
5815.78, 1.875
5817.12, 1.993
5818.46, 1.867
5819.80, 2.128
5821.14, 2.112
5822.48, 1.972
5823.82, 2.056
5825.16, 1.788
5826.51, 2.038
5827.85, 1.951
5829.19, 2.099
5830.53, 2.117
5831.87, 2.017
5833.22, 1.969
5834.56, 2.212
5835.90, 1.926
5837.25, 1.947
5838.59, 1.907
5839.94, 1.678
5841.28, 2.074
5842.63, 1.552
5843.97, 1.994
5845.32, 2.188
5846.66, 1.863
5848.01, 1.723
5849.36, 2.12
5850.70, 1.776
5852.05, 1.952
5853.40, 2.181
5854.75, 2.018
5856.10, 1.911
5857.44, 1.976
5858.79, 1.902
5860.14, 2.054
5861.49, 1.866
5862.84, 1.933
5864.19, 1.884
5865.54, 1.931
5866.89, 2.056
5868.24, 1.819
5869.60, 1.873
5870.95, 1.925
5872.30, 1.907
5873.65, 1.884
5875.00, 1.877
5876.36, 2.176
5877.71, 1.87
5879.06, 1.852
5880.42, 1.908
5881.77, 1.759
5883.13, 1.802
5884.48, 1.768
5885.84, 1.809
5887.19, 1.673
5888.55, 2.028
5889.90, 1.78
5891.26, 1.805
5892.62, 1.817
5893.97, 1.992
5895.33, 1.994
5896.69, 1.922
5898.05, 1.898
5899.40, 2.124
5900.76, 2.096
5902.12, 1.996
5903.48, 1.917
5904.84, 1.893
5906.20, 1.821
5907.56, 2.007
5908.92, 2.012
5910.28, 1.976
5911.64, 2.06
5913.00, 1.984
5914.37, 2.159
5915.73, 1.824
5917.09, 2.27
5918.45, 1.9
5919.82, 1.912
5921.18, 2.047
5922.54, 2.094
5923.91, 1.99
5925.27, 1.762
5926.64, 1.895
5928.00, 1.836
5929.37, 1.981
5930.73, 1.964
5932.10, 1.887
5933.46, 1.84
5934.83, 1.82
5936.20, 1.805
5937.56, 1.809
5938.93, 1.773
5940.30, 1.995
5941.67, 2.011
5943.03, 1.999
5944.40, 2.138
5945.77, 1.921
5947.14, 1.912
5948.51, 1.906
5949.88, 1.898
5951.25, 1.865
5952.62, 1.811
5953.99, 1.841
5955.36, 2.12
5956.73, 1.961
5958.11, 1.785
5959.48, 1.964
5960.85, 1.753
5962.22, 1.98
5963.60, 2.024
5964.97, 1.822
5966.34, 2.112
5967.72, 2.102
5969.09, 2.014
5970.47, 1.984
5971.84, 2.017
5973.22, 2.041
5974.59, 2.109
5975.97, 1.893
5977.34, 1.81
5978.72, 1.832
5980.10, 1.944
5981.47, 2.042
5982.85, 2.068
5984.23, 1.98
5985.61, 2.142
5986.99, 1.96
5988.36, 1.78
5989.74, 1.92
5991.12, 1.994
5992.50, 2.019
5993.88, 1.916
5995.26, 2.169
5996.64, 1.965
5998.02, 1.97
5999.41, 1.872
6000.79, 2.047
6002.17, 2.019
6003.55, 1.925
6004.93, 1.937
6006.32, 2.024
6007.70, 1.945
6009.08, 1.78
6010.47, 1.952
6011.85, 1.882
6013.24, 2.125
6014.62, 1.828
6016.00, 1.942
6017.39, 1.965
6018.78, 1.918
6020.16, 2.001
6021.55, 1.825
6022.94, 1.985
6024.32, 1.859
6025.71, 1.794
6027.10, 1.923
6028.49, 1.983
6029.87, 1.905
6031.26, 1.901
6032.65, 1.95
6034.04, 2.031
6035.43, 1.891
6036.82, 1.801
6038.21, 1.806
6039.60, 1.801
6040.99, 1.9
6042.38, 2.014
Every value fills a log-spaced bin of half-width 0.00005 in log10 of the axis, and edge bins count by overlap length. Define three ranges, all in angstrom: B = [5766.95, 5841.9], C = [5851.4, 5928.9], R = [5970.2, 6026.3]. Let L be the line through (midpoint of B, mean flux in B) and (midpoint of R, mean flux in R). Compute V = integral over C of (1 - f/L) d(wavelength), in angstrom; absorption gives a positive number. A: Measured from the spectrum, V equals 0.44 angstrom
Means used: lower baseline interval 1.94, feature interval 1.94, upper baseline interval 1.96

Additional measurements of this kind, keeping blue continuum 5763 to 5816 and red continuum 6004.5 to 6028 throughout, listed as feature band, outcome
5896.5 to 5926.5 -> -1.0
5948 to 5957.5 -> 0.0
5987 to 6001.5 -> -0.3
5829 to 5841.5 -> -0.5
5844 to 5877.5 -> -0.6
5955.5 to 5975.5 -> -0.6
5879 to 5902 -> 0.4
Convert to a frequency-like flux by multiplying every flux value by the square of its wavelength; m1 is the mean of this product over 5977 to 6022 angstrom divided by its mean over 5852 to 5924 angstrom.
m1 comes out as 1.05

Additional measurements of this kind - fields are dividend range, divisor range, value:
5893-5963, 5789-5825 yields 1.04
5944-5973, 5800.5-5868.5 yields 1.04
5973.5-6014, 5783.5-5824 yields 1.09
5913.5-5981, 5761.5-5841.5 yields 1.05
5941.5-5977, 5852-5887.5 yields 1.06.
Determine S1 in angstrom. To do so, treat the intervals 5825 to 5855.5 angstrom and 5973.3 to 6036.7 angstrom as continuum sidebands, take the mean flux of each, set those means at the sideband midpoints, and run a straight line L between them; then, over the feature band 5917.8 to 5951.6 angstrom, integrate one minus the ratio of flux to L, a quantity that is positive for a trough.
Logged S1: 0.6 angstrom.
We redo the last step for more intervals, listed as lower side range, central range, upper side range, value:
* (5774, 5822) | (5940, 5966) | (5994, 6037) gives 0.0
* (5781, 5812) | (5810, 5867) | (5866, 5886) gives -2.9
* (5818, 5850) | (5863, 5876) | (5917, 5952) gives 0.3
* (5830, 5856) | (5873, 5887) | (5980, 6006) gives 0.7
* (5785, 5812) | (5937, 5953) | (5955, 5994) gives 0.2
